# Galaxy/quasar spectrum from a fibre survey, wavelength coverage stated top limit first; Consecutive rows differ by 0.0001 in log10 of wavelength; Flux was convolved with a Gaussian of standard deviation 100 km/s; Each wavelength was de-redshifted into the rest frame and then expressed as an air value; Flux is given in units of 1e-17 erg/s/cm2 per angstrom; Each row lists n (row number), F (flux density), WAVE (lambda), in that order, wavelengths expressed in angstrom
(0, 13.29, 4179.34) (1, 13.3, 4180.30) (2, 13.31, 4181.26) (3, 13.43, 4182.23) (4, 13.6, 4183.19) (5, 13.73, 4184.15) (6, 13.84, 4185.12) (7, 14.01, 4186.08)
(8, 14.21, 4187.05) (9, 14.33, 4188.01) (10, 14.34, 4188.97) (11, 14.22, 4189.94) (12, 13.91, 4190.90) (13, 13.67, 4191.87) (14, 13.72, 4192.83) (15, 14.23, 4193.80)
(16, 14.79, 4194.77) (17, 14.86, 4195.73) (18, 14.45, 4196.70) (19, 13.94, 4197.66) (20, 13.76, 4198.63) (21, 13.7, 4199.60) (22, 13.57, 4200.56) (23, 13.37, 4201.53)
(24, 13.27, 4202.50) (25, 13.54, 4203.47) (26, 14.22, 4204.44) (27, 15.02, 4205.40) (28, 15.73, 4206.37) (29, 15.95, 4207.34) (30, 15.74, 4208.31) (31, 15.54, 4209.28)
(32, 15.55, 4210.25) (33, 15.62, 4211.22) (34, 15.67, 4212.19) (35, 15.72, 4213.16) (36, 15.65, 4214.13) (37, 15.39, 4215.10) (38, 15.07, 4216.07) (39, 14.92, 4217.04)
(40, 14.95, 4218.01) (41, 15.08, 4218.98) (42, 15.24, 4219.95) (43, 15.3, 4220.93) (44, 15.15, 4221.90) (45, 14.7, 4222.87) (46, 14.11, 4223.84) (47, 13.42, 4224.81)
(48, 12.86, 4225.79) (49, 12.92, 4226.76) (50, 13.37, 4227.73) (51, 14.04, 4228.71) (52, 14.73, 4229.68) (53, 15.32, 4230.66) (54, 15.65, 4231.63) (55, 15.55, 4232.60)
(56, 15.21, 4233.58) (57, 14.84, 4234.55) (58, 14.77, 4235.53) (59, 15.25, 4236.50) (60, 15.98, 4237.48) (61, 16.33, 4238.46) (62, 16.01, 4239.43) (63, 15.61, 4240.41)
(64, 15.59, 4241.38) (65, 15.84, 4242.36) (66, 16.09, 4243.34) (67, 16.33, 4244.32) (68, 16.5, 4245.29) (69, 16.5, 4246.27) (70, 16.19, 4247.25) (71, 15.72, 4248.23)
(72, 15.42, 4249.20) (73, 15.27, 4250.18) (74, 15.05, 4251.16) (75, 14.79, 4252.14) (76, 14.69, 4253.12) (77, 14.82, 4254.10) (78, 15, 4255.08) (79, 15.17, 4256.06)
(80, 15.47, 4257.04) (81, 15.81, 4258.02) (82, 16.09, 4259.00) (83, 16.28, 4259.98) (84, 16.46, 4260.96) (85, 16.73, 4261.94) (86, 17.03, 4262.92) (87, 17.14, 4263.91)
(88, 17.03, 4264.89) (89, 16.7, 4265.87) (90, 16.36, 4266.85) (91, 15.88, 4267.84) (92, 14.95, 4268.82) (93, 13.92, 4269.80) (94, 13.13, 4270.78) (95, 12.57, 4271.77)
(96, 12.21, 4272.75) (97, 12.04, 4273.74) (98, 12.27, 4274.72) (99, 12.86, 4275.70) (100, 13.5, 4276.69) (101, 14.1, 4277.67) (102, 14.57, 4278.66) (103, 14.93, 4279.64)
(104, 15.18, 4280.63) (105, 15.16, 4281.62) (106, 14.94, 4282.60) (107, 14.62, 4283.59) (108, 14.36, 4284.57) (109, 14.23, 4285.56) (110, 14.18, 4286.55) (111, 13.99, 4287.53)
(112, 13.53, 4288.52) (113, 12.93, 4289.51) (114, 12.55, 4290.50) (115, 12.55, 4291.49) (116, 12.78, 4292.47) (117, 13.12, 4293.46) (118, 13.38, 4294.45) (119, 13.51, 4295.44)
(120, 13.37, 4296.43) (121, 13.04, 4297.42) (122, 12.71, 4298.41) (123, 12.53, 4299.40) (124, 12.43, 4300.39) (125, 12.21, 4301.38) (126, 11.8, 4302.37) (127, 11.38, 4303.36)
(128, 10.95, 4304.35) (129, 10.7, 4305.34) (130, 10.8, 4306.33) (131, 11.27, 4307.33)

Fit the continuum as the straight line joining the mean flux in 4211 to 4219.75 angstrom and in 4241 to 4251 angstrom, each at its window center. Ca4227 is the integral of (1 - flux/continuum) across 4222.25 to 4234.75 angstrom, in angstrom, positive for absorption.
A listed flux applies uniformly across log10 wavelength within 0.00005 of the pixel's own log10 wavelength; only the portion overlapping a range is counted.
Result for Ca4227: 1.0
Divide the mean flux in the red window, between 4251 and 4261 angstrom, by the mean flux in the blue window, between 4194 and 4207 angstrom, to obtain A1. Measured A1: 1.08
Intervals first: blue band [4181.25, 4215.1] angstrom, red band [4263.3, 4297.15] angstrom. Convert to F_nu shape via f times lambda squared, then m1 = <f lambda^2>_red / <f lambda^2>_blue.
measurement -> 1.0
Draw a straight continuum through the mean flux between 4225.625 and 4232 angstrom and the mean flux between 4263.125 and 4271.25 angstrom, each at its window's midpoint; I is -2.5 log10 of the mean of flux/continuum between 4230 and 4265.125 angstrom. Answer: -0.06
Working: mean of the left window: 14.2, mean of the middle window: 15.7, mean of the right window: 15.7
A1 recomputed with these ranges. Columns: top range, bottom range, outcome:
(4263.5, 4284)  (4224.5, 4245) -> 0.96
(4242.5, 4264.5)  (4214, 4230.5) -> 1.09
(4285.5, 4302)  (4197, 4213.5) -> 0.89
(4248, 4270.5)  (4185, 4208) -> 1.11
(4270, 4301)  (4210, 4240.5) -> 0.90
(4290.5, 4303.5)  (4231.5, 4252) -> 0.81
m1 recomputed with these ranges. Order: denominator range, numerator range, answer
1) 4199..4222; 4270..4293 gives 0.94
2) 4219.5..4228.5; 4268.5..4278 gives 0.95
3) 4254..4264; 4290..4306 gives 0.79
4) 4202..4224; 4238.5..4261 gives 1.06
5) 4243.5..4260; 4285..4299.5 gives 0.87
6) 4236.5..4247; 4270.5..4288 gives 0.88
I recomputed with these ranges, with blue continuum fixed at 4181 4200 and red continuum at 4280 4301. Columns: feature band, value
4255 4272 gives -0.15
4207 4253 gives -0.10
